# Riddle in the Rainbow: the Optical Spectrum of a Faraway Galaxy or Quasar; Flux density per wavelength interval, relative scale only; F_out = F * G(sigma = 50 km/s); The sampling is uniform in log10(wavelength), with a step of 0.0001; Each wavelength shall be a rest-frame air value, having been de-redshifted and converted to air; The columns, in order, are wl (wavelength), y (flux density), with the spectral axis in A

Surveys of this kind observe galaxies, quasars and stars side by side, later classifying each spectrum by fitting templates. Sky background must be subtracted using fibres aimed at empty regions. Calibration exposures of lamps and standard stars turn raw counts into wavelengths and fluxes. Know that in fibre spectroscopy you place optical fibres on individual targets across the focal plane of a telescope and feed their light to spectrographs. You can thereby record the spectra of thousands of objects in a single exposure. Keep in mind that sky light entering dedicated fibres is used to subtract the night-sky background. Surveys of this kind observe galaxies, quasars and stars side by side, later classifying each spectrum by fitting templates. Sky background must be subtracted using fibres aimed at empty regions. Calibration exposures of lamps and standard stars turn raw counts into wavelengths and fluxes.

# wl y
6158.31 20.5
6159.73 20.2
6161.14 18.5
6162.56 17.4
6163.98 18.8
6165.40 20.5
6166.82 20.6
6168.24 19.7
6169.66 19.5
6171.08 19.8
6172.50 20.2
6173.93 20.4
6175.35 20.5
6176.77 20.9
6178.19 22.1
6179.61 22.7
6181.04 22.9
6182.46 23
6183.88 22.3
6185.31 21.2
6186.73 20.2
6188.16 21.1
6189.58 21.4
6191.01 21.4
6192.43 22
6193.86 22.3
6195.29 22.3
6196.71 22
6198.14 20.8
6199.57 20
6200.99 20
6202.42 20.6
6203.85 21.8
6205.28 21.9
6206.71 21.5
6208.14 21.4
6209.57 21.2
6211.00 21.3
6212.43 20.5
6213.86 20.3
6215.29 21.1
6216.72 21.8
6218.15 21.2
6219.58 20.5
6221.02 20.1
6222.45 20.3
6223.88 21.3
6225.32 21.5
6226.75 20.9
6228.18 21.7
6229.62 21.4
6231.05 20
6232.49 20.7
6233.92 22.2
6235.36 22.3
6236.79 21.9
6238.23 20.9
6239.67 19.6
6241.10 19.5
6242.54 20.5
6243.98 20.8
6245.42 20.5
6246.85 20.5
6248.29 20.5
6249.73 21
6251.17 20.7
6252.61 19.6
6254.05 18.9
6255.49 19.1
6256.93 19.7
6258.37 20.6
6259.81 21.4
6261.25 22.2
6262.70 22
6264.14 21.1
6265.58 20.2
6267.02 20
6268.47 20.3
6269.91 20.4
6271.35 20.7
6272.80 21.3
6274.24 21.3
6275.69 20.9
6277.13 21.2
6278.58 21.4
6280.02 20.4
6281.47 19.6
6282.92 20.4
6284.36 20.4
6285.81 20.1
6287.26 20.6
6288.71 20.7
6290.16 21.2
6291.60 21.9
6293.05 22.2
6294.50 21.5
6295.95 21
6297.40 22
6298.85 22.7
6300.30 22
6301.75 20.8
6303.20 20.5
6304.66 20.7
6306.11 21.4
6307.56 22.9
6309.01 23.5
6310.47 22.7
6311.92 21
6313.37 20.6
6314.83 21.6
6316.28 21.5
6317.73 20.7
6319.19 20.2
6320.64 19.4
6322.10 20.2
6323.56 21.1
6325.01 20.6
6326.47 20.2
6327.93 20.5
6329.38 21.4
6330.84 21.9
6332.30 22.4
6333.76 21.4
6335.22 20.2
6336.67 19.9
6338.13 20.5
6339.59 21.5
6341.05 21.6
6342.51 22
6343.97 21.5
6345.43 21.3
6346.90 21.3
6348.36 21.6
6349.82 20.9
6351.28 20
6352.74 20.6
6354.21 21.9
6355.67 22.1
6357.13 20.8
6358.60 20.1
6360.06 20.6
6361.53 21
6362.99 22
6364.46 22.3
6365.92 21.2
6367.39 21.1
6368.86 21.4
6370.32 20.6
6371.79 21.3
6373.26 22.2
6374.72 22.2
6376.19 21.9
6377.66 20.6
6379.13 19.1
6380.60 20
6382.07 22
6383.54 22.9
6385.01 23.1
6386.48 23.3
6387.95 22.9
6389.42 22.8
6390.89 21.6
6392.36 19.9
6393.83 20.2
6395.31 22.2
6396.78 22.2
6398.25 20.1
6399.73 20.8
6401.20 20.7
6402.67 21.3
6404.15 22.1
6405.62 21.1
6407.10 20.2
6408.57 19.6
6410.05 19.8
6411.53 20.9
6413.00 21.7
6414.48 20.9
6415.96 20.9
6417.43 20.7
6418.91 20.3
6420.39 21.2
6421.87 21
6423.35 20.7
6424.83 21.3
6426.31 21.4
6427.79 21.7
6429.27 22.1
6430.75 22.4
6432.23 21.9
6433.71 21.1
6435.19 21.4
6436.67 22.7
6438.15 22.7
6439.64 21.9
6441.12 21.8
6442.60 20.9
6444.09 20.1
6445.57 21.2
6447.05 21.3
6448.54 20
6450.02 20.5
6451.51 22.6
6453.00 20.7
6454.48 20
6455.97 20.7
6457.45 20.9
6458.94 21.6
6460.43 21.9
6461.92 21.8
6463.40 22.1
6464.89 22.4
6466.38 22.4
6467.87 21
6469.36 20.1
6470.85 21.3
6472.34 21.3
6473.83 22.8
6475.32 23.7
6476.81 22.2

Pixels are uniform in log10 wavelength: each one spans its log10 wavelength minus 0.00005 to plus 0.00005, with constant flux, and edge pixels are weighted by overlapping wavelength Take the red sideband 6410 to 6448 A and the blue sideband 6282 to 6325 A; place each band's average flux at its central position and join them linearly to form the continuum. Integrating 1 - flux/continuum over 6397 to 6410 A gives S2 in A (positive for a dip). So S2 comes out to 0.3 A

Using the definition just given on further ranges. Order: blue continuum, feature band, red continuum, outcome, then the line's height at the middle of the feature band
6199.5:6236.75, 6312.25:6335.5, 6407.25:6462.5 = 0.3 A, 21.1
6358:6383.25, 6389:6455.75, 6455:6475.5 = 0.9 A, 21.4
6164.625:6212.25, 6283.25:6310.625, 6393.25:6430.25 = -0.5 A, 21.1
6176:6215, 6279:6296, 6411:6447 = 0.5 A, 21.4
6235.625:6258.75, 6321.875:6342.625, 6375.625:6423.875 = -0.2 A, 20.8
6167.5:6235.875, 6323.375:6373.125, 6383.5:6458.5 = 0.2 A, 21.2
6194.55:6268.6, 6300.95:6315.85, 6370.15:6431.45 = -0.4 A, 21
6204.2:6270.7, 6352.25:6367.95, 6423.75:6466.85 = 0.0 A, 21.2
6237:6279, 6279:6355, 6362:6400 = -0.3 A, 21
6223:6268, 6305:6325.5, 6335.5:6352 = -0.2 A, 21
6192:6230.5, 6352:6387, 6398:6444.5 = -0.4 A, 21.2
